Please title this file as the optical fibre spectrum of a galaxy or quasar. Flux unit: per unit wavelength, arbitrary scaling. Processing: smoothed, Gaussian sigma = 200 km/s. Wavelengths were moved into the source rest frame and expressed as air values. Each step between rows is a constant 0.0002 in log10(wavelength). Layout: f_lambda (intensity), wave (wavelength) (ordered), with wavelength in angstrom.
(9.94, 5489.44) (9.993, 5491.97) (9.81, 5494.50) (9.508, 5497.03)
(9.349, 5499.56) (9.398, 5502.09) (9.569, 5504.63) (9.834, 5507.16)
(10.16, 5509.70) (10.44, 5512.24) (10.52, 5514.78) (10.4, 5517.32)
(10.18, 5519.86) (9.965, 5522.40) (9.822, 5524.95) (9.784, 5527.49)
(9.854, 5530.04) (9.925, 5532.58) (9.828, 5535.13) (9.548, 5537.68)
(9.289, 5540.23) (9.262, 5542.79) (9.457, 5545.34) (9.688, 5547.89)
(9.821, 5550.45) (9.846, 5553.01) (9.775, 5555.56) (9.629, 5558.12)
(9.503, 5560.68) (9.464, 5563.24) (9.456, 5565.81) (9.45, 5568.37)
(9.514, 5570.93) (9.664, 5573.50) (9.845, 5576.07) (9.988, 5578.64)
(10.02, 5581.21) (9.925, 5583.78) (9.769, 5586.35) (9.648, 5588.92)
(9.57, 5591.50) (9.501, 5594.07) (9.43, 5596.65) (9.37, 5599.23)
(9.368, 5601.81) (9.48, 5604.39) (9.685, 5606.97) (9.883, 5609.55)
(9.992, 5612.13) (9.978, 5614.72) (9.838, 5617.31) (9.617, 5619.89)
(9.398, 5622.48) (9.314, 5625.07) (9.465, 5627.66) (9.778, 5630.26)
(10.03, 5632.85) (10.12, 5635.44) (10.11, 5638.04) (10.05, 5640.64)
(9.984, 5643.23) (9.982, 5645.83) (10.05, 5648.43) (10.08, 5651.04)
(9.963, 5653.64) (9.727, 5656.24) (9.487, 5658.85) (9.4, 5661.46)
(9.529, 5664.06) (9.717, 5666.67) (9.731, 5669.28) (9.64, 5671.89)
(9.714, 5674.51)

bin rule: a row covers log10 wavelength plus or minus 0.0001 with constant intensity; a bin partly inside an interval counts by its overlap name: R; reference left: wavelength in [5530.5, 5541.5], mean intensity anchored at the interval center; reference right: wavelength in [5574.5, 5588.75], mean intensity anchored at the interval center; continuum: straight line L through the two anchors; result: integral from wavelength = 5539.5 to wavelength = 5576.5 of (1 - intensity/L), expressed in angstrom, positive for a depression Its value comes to 0.7 angstrom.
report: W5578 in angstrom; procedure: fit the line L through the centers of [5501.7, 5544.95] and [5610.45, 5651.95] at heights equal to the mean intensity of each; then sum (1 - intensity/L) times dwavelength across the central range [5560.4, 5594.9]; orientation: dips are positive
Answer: 0.7 angstrom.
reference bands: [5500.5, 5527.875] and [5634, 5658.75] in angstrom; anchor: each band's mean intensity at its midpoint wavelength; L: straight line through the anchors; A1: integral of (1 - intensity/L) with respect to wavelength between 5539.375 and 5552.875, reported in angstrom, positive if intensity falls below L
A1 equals 0.6 angstrom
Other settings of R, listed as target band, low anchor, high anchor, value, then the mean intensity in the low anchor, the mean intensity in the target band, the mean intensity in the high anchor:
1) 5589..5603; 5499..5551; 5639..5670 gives 0.5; 9.82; 9.46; 9.81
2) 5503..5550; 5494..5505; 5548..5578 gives -1.5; 9.5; 9.86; 9.64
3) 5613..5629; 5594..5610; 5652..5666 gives -0.1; 9.51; 9.61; 9.64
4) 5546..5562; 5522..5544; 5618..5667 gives 0.0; 9.68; 9.7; 9.78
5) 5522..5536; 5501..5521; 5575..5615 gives 0.2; 10.1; 9.86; 9.71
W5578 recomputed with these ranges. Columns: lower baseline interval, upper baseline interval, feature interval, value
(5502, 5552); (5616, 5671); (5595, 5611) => 0.4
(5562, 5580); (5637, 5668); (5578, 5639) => 0.0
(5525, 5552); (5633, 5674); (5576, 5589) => -0.2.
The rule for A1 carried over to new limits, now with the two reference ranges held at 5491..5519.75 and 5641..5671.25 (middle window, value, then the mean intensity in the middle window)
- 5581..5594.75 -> 0.2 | 9.73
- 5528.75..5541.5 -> 0.3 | 9.69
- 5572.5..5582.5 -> 0.0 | 9.88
